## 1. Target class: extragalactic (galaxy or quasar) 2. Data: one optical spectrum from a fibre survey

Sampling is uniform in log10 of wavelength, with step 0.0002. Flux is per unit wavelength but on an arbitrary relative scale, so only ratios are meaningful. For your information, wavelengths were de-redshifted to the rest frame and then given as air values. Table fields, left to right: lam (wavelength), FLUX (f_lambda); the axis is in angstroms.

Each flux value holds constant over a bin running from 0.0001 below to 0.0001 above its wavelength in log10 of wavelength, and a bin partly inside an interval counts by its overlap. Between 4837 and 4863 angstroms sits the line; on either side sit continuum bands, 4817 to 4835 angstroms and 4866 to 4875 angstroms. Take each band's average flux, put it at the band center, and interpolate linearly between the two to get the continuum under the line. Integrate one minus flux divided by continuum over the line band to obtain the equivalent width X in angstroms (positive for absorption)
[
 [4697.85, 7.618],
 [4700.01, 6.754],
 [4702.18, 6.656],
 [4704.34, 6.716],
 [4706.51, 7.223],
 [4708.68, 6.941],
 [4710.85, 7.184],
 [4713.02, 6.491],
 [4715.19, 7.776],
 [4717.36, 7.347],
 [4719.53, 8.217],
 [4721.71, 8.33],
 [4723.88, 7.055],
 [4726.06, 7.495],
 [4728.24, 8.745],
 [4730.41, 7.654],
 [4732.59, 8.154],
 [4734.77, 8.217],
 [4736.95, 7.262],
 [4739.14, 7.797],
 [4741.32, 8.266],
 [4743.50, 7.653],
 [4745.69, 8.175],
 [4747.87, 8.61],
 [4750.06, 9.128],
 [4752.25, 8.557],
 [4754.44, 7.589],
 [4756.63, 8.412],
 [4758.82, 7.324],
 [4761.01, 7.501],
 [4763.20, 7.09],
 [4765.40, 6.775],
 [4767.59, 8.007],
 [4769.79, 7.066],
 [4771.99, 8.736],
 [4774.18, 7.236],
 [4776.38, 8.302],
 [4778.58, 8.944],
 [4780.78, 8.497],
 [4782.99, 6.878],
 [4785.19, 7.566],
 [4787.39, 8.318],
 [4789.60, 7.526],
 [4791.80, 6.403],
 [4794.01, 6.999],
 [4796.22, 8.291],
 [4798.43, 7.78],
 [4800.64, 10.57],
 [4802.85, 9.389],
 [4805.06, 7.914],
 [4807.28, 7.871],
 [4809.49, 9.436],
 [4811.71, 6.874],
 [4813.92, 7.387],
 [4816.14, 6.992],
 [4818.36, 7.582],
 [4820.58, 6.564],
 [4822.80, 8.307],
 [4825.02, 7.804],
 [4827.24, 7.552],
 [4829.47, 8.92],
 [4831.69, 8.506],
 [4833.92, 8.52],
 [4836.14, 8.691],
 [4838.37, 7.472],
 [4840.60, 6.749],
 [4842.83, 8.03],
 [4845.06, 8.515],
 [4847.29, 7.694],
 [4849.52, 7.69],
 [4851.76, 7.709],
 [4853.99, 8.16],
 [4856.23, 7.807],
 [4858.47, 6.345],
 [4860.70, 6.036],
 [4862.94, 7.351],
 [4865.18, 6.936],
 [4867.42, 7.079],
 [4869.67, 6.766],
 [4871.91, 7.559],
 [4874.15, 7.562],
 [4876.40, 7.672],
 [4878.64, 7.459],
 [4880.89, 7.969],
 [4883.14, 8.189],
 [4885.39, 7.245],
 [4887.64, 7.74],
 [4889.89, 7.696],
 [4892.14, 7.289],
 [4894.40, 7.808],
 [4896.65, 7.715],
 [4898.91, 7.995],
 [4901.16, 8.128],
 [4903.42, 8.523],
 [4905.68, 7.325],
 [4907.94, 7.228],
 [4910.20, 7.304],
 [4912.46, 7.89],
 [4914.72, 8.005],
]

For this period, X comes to 0.3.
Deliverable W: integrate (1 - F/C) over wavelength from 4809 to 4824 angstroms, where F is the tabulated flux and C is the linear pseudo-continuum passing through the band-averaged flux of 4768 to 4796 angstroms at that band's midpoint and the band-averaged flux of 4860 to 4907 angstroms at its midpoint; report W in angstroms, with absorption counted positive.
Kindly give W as 0.3 angstroms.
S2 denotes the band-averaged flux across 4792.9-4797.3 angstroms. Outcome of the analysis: 7.63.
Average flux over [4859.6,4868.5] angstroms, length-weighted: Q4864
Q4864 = 6.85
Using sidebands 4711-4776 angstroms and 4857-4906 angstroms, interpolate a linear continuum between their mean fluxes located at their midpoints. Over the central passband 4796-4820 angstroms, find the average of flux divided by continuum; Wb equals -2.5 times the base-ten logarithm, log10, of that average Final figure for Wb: -0.07 mag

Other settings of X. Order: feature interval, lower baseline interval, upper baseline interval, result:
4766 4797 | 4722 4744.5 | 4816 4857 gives 0.5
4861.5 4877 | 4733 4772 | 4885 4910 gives 1.0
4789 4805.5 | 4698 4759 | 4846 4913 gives -1.1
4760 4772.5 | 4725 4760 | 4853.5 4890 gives 0.7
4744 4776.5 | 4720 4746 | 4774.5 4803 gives 0.3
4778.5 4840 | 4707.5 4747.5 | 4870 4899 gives -2.2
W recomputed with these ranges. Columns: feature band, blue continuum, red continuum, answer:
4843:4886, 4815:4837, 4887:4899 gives 1.73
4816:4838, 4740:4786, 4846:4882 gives -1.17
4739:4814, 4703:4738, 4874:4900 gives -3.76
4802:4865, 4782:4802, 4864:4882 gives -1.29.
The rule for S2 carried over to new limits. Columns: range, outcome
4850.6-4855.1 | 7.93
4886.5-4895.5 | 7.63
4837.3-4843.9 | 7.41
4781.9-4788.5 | 7.59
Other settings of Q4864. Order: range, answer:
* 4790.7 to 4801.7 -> 8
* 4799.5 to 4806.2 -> 9.27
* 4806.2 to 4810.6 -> 8.66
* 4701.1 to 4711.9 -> 6.94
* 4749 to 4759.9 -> 8.2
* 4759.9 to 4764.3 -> 7.3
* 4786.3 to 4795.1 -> 7.31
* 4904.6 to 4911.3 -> 7.29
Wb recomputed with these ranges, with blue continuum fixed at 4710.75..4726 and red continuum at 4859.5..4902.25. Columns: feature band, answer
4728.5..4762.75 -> -0.073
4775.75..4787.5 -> -0.078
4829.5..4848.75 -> -0.081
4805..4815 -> -0.057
